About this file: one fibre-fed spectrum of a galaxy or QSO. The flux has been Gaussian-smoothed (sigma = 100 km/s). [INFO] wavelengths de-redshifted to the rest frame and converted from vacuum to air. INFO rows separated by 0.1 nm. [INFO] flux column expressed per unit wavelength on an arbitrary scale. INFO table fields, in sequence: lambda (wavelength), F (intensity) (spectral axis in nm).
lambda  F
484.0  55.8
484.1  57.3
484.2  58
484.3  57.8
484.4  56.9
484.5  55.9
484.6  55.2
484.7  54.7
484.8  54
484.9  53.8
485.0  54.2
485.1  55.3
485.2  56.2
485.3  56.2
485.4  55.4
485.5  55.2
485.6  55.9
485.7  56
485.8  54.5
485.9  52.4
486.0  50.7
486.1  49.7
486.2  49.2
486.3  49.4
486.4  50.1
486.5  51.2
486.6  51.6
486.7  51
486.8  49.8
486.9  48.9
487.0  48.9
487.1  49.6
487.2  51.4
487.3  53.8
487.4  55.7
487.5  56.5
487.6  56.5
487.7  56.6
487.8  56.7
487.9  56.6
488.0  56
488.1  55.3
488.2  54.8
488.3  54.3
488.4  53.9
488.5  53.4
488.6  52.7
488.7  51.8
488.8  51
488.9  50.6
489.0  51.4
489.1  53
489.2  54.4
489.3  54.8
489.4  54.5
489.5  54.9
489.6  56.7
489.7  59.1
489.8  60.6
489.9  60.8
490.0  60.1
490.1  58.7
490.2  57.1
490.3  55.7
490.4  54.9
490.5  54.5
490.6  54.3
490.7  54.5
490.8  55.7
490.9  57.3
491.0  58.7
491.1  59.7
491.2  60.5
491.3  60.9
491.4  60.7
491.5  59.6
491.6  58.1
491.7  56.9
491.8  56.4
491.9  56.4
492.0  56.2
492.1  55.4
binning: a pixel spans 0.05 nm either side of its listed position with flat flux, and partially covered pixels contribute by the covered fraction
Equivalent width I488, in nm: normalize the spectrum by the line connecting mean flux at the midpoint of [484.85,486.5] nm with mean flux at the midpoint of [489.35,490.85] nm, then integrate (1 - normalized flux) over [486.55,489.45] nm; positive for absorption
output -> 0.098 nm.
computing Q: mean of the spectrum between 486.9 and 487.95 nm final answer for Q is 54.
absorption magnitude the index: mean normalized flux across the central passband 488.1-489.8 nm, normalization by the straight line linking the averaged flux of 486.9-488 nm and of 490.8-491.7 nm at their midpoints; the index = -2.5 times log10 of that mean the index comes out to 0.04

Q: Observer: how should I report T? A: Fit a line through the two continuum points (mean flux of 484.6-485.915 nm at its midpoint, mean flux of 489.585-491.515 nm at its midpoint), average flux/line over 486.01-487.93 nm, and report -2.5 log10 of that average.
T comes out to 0.08 mag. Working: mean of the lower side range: 55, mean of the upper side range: 58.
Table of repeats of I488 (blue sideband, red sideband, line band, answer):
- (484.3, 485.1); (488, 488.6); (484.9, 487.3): 0.11 nm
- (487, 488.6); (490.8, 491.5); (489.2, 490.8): 0.03 nm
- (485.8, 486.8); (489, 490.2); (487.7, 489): 0.01 nm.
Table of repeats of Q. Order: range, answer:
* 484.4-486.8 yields 53.4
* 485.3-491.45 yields 54.6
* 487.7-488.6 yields 55.1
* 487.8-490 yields 55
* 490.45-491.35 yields 57.3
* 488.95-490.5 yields 56.4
